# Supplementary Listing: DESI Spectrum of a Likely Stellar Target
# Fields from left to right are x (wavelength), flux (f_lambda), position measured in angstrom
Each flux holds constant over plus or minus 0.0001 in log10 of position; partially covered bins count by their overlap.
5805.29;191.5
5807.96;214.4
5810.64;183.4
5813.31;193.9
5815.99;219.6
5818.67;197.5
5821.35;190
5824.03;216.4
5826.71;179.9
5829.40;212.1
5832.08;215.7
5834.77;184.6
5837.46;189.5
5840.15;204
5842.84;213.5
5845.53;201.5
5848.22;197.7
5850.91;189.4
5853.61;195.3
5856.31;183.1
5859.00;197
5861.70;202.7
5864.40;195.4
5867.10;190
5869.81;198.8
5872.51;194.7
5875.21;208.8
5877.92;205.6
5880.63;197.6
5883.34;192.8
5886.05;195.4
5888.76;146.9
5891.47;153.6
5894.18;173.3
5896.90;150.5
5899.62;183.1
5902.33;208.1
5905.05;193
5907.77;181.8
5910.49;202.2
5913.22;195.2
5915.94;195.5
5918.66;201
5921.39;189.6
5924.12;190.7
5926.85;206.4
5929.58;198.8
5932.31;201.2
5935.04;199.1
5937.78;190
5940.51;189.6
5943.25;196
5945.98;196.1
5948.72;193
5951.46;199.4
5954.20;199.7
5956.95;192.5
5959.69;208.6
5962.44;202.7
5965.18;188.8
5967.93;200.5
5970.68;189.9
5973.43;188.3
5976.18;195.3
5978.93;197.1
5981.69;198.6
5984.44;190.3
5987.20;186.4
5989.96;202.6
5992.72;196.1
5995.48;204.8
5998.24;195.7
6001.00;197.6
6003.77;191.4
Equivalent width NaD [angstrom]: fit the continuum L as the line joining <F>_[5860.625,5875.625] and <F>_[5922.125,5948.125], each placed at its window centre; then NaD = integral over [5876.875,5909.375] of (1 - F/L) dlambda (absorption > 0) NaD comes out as 2.5 angstrom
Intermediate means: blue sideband 198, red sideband 196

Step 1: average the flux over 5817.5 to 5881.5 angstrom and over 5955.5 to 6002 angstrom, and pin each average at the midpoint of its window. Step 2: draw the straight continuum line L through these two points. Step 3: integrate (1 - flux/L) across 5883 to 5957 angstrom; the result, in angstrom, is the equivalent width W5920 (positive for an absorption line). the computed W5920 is 2.8 angstrom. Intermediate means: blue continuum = 198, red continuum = 196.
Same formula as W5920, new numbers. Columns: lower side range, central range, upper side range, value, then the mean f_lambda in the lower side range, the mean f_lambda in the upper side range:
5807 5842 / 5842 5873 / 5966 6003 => 0.4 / 200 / 195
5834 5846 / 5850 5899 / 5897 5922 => 2.2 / 199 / 192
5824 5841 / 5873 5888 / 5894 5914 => -0.6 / 199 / 186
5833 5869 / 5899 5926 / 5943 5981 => 0.2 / 196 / 196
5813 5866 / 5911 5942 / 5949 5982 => 0.2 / 199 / 197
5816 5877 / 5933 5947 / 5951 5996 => 0.2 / 199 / 196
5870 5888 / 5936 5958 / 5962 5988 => 0.0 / 197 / 194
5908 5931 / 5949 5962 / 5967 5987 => -0.3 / 197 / 194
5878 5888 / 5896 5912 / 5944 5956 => 0.6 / 194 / 197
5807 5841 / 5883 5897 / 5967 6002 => 2.1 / 200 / 196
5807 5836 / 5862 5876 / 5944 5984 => 0.1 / 201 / 196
